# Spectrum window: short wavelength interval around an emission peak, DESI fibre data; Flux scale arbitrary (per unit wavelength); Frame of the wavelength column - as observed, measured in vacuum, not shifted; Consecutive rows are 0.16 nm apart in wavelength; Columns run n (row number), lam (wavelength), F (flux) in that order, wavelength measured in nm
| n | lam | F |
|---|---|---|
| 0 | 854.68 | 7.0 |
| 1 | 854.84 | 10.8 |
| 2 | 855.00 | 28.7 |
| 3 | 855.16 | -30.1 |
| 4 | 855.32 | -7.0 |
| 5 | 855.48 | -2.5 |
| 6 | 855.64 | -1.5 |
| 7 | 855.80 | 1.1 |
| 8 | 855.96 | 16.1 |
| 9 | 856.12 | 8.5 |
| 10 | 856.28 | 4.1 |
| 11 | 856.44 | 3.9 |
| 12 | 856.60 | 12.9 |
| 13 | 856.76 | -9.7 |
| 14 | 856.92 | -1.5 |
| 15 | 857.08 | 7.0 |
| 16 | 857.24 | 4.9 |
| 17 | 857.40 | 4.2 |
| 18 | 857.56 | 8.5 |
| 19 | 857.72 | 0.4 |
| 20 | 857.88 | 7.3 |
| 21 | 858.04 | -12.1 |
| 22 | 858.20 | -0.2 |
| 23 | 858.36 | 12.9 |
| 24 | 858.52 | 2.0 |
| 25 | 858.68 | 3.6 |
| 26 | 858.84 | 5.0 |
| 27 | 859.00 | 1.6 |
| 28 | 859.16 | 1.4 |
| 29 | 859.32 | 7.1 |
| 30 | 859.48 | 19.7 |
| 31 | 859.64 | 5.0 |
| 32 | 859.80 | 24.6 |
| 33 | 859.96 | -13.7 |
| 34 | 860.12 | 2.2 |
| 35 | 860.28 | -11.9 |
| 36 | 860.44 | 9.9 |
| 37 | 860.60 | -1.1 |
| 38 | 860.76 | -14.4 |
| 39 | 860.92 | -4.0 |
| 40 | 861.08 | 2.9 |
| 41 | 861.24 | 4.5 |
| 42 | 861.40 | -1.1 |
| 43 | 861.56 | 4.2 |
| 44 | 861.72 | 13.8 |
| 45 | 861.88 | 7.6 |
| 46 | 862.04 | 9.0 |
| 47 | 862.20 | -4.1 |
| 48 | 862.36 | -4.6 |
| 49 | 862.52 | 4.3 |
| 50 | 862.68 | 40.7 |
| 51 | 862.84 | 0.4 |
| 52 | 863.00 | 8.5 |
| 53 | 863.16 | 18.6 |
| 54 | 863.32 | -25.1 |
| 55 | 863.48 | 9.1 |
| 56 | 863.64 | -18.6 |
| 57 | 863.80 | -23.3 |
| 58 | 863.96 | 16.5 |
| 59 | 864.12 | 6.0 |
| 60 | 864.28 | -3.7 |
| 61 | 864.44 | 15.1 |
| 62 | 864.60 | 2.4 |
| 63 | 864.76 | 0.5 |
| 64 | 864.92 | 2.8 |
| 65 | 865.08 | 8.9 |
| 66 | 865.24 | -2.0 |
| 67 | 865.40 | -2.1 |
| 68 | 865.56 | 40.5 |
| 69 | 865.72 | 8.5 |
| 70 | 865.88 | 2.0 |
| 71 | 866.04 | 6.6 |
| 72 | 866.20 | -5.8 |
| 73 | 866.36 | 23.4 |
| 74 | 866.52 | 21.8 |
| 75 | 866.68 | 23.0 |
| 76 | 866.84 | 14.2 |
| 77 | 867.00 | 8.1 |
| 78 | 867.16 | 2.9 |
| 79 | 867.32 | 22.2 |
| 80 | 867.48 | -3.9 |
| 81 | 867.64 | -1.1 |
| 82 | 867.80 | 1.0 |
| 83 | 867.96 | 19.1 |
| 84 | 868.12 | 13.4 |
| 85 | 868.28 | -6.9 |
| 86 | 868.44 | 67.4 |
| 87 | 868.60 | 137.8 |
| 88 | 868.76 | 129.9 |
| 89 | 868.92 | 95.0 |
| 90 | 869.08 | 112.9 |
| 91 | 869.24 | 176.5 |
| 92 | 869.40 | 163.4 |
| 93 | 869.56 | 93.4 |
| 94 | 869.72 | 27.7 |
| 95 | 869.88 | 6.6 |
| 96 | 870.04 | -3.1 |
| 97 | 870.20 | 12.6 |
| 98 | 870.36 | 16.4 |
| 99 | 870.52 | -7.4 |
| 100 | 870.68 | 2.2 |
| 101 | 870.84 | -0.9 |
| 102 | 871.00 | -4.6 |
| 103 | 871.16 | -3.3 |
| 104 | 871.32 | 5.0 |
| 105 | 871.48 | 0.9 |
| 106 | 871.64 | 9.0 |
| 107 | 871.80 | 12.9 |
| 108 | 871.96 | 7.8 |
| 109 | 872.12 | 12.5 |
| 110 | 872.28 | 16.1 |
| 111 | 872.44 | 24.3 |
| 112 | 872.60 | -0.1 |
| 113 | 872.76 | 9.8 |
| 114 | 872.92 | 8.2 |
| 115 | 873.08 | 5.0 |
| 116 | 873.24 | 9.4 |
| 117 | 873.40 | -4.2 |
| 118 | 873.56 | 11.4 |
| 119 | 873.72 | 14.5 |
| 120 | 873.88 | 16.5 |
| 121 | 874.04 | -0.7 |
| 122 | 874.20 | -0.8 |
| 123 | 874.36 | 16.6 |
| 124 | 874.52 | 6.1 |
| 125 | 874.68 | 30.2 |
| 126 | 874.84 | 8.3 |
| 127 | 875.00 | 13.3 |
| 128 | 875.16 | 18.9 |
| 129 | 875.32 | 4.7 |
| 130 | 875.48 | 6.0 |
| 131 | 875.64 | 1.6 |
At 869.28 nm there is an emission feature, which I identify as [O II] 3727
